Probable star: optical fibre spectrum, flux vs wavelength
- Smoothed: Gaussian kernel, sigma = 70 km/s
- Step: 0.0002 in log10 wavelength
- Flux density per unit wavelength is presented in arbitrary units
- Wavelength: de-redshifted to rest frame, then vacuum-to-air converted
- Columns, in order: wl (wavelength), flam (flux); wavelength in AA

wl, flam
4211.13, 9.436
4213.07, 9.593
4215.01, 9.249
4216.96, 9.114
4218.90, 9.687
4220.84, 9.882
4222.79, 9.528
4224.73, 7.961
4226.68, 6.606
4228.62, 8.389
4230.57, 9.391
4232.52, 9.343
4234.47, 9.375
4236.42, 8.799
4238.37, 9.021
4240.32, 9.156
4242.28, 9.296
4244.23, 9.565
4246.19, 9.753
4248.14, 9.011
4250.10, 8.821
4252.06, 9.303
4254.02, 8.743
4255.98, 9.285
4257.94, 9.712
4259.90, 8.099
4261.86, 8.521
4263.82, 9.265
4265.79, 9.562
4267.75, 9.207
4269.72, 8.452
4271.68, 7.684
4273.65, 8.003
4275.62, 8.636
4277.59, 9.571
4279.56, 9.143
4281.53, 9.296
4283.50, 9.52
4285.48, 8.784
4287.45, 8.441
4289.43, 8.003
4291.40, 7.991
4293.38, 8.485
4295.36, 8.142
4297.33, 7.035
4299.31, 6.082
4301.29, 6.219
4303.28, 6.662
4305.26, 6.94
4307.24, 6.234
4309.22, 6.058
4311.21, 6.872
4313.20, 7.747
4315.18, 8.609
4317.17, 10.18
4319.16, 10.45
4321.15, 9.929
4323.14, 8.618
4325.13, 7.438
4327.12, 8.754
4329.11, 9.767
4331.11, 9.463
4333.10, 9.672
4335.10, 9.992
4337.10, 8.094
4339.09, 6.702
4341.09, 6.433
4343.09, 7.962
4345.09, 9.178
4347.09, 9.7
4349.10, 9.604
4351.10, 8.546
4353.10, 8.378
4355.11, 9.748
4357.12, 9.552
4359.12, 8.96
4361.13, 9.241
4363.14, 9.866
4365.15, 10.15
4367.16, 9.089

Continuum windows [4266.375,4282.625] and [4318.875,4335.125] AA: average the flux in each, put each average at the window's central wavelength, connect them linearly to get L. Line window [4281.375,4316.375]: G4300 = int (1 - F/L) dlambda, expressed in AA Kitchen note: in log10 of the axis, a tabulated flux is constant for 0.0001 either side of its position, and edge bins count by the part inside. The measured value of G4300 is 5.5 AA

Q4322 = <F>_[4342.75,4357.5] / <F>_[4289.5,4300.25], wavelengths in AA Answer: 1.2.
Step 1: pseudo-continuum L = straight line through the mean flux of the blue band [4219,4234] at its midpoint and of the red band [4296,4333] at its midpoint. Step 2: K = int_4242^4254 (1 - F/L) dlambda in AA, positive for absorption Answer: -0.89 AA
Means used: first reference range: 8.81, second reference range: 8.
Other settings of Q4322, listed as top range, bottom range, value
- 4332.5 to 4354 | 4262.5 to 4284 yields 0.96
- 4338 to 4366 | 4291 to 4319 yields 1.19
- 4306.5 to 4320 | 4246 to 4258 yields 0.88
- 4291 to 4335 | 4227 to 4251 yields 0.89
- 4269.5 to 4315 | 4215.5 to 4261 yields 0.87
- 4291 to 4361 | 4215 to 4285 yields 0.92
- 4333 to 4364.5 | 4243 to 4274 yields 0.99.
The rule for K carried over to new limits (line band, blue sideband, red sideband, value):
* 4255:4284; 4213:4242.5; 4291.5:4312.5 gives -4.1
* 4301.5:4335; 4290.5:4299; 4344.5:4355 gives 0.2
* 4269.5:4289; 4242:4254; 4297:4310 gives -2.8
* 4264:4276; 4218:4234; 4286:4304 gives -1.0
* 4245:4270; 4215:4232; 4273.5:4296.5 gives -0.9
